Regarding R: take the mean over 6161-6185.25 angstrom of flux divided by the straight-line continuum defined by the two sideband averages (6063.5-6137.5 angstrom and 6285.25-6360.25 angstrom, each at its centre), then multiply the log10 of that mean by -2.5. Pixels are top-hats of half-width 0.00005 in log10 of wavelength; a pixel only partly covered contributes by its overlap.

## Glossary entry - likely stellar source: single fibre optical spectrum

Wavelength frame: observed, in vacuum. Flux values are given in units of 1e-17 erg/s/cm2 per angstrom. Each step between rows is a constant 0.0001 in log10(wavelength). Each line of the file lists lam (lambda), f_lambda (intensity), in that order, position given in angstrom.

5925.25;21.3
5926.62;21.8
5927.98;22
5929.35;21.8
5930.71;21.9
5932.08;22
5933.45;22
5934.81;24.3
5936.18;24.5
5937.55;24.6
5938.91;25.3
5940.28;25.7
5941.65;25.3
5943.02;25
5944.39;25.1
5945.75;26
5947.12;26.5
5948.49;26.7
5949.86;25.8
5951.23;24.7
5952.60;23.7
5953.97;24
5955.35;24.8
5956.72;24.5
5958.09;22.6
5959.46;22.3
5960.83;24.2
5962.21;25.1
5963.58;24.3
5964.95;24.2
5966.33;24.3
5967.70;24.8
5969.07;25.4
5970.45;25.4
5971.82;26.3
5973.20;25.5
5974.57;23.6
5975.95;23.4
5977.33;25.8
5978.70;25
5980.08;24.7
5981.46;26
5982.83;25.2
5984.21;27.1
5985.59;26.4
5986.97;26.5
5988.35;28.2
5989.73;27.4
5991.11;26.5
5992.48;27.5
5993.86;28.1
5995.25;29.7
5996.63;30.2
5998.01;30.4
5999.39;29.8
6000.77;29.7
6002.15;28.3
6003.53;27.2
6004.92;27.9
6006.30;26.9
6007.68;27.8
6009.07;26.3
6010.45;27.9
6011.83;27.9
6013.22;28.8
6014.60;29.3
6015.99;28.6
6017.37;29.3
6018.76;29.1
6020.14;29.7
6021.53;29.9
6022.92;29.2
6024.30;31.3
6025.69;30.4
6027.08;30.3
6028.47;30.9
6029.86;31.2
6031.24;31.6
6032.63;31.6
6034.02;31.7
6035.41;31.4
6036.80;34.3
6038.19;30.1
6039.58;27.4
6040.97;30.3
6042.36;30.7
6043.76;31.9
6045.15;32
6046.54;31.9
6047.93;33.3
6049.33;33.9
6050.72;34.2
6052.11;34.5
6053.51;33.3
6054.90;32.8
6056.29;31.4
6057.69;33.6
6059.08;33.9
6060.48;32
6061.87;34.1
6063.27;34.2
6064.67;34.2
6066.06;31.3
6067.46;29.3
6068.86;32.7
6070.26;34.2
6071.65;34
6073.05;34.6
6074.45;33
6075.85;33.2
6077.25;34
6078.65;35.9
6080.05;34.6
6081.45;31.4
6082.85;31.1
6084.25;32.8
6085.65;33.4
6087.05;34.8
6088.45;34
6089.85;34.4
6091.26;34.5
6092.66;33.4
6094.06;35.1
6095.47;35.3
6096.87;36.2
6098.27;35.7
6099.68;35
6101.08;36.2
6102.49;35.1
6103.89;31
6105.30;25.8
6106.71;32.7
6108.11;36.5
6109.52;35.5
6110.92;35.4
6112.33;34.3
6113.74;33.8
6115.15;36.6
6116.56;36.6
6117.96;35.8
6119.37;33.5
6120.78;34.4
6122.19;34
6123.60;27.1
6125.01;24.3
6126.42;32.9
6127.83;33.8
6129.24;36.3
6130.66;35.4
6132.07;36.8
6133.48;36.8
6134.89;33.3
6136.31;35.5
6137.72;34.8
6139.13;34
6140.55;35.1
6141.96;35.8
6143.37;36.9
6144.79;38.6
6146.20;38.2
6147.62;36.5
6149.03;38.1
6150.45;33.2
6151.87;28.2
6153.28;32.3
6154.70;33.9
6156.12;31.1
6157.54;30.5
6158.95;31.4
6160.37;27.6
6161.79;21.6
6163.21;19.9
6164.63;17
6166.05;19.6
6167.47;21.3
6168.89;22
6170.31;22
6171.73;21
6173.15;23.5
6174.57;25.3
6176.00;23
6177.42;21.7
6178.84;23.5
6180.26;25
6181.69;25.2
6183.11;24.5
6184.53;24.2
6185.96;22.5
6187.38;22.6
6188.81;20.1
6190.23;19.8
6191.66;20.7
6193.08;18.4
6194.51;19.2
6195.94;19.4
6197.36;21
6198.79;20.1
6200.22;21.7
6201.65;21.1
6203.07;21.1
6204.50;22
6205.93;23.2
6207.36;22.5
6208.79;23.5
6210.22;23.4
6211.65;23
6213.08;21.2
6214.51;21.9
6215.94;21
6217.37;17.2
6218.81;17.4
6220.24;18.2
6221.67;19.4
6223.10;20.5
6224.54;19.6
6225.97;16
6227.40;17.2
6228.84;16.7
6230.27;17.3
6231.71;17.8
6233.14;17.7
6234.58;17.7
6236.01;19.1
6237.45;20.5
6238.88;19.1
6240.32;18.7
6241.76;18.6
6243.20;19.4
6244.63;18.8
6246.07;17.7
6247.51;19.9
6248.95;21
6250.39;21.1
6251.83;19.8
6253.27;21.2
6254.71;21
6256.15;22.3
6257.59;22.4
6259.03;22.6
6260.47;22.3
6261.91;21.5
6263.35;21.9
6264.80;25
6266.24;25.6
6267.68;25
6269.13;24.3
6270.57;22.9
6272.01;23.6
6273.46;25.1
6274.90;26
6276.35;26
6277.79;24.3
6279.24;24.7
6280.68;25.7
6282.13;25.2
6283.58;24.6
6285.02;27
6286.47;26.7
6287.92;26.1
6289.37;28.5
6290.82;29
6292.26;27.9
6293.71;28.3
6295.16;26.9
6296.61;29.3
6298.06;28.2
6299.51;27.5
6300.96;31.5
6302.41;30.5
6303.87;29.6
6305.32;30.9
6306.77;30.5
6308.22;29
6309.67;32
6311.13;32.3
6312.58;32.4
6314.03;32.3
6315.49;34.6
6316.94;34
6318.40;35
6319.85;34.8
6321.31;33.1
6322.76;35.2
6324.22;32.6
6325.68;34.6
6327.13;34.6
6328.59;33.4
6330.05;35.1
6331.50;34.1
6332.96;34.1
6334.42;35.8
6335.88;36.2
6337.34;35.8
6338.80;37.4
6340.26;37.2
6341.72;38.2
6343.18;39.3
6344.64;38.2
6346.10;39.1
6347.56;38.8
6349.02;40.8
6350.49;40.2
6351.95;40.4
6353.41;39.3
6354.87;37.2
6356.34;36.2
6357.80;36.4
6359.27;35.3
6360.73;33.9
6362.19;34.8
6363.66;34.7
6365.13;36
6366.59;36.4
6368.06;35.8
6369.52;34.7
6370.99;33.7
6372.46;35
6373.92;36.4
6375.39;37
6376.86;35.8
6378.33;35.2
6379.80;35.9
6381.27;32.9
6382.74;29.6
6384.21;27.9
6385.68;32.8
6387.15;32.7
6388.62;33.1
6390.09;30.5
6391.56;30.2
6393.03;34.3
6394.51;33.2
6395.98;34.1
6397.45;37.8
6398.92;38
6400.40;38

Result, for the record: 0.45 mag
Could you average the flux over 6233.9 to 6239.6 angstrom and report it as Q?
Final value 19.1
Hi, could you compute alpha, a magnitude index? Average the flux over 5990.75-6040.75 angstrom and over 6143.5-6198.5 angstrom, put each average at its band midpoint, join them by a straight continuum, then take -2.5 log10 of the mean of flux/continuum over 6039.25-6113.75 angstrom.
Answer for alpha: -0.20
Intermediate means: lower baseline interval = 29.4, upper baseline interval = 25.4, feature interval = 33.4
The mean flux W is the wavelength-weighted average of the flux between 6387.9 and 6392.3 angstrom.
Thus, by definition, 31.3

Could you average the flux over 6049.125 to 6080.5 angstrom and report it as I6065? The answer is 33.4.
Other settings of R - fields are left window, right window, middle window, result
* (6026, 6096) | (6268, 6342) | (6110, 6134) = -0.059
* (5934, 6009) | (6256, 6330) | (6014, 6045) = -0.158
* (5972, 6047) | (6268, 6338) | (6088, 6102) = -0.201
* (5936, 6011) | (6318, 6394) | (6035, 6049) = -0.136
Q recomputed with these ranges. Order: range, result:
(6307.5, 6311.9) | 31.1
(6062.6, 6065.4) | 34.2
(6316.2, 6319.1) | 34.5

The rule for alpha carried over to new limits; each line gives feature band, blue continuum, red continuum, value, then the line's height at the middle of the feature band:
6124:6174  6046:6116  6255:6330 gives 0.05 mag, 31.9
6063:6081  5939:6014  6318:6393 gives -0.17 mag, 28.5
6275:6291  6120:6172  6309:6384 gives 0.29 mag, 34.1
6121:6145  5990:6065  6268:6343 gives -0.12 mag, 30.5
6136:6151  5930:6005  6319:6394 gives -0.20 mag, 30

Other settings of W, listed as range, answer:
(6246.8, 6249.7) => 20.4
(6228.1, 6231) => 17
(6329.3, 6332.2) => 34.7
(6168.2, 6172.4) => 21.7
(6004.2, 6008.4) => 27.5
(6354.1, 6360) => 36.3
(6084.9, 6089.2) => 34.1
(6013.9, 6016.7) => 29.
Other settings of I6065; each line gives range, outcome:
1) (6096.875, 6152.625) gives 34.4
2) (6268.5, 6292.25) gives 25.7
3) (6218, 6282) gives 21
